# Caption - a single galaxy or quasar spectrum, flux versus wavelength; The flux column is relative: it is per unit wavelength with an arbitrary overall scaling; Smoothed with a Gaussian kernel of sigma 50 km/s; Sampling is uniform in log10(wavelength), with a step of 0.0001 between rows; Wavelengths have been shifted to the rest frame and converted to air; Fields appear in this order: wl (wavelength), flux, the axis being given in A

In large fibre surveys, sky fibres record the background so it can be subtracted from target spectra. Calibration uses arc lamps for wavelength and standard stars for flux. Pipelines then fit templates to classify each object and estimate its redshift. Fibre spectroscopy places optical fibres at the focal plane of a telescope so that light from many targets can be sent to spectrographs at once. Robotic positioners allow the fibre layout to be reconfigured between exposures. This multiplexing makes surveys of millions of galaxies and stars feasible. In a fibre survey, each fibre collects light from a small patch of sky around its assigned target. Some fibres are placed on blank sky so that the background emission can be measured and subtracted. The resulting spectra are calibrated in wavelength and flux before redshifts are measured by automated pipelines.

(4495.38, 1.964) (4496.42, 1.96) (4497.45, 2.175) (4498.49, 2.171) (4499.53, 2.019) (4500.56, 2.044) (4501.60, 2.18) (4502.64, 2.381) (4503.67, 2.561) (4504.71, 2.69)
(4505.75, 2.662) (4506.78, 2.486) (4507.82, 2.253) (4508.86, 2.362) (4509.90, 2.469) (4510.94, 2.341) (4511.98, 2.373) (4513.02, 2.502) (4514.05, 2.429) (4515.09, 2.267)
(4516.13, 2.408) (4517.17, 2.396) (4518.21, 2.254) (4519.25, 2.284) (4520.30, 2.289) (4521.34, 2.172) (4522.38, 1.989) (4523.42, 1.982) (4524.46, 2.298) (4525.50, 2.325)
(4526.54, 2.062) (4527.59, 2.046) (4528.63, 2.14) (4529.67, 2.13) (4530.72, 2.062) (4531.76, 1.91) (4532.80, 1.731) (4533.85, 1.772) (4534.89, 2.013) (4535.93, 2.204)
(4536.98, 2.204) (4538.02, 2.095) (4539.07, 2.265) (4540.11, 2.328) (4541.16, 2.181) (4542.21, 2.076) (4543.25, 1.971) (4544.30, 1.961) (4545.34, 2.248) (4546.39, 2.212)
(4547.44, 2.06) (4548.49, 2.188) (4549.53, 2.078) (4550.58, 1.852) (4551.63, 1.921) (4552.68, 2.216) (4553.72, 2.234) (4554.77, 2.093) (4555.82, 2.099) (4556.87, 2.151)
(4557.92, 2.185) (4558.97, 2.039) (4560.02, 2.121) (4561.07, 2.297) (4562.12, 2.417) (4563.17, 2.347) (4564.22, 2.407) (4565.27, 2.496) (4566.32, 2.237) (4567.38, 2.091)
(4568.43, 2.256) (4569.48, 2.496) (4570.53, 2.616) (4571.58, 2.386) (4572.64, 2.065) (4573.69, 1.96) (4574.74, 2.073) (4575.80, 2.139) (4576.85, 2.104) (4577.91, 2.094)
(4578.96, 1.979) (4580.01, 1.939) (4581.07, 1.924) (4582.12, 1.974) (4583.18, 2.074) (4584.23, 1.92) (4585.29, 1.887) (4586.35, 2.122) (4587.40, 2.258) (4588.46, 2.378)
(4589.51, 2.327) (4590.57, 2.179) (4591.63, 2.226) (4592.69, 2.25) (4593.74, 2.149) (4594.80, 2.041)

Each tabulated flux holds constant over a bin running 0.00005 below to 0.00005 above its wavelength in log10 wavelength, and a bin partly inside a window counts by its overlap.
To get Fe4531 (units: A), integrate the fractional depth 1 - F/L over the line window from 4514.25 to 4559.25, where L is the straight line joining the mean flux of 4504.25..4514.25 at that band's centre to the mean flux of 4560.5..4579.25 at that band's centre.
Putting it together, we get 4.49 A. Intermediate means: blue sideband 2.46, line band 2.13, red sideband 2.25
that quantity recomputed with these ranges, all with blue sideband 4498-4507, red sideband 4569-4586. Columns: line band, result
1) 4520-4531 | 0.7 A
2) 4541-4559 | 0.8 A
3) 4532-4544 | 0.9 A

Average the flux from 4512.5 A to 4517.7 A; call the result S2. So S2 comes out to 2.4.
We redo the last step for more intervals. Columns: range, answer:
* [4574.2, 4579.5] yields 2.08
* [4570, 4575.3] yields 2.22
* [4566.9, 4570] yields 2.29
